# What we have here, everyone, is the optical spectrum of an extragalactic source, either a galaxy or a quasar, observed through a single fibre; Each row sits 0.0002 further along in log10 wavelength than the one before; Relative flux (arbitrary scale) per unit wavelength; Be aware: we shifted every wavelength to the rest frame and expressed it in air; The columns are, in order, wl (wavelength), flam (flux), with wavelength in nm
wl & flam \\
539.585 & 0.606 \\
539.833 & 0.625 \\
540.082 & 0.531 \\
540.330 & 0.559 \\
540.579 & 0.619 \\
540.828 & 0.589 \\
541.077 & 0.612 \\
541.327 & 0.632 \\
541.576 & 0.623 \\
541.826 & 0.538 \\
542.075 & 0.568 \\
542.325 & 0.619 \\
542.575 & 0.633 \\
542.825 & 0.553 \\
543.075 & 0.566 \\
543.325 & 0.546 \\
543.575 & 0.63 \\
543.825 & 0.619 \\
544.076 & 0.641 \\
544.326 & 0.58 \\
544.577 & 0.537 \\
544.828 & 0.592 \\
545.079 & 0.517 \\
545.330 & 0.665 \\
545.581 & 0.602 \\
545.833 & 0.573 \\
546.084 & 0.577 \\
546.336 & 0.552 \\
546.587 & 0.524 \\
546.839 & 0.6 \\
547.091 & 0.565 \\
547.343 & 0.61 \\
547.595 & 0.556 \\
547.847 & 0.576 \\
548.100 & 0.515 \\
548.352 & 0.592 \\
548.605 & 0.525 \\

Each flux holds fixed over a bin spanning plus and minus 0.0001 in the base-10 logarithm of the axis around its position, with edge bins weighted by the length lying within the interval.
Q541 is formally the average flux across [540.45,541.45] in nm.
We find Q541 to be 0.612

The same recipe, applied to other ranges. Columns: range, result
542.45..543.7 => 0.586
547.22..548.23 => 0.564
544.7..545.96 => 0.59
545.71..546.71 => 0.557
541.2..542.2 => 0.59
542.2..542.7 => 0.626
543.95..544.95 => 0.587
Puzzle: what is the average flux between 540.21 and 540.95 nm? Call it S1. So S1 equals 0.589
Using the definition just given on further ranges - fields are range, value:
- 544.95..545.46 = 0.591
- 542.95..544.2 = 0.601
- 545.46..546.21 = 0.583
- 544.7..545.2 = 0.555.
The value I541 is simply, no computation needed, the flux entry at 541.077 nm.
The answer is 0.612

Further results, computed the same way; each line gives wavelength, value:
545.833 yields 0.573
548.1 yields 0.515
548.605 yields 0.525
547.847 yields 0.576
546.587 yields 0.524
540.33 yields 0.559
